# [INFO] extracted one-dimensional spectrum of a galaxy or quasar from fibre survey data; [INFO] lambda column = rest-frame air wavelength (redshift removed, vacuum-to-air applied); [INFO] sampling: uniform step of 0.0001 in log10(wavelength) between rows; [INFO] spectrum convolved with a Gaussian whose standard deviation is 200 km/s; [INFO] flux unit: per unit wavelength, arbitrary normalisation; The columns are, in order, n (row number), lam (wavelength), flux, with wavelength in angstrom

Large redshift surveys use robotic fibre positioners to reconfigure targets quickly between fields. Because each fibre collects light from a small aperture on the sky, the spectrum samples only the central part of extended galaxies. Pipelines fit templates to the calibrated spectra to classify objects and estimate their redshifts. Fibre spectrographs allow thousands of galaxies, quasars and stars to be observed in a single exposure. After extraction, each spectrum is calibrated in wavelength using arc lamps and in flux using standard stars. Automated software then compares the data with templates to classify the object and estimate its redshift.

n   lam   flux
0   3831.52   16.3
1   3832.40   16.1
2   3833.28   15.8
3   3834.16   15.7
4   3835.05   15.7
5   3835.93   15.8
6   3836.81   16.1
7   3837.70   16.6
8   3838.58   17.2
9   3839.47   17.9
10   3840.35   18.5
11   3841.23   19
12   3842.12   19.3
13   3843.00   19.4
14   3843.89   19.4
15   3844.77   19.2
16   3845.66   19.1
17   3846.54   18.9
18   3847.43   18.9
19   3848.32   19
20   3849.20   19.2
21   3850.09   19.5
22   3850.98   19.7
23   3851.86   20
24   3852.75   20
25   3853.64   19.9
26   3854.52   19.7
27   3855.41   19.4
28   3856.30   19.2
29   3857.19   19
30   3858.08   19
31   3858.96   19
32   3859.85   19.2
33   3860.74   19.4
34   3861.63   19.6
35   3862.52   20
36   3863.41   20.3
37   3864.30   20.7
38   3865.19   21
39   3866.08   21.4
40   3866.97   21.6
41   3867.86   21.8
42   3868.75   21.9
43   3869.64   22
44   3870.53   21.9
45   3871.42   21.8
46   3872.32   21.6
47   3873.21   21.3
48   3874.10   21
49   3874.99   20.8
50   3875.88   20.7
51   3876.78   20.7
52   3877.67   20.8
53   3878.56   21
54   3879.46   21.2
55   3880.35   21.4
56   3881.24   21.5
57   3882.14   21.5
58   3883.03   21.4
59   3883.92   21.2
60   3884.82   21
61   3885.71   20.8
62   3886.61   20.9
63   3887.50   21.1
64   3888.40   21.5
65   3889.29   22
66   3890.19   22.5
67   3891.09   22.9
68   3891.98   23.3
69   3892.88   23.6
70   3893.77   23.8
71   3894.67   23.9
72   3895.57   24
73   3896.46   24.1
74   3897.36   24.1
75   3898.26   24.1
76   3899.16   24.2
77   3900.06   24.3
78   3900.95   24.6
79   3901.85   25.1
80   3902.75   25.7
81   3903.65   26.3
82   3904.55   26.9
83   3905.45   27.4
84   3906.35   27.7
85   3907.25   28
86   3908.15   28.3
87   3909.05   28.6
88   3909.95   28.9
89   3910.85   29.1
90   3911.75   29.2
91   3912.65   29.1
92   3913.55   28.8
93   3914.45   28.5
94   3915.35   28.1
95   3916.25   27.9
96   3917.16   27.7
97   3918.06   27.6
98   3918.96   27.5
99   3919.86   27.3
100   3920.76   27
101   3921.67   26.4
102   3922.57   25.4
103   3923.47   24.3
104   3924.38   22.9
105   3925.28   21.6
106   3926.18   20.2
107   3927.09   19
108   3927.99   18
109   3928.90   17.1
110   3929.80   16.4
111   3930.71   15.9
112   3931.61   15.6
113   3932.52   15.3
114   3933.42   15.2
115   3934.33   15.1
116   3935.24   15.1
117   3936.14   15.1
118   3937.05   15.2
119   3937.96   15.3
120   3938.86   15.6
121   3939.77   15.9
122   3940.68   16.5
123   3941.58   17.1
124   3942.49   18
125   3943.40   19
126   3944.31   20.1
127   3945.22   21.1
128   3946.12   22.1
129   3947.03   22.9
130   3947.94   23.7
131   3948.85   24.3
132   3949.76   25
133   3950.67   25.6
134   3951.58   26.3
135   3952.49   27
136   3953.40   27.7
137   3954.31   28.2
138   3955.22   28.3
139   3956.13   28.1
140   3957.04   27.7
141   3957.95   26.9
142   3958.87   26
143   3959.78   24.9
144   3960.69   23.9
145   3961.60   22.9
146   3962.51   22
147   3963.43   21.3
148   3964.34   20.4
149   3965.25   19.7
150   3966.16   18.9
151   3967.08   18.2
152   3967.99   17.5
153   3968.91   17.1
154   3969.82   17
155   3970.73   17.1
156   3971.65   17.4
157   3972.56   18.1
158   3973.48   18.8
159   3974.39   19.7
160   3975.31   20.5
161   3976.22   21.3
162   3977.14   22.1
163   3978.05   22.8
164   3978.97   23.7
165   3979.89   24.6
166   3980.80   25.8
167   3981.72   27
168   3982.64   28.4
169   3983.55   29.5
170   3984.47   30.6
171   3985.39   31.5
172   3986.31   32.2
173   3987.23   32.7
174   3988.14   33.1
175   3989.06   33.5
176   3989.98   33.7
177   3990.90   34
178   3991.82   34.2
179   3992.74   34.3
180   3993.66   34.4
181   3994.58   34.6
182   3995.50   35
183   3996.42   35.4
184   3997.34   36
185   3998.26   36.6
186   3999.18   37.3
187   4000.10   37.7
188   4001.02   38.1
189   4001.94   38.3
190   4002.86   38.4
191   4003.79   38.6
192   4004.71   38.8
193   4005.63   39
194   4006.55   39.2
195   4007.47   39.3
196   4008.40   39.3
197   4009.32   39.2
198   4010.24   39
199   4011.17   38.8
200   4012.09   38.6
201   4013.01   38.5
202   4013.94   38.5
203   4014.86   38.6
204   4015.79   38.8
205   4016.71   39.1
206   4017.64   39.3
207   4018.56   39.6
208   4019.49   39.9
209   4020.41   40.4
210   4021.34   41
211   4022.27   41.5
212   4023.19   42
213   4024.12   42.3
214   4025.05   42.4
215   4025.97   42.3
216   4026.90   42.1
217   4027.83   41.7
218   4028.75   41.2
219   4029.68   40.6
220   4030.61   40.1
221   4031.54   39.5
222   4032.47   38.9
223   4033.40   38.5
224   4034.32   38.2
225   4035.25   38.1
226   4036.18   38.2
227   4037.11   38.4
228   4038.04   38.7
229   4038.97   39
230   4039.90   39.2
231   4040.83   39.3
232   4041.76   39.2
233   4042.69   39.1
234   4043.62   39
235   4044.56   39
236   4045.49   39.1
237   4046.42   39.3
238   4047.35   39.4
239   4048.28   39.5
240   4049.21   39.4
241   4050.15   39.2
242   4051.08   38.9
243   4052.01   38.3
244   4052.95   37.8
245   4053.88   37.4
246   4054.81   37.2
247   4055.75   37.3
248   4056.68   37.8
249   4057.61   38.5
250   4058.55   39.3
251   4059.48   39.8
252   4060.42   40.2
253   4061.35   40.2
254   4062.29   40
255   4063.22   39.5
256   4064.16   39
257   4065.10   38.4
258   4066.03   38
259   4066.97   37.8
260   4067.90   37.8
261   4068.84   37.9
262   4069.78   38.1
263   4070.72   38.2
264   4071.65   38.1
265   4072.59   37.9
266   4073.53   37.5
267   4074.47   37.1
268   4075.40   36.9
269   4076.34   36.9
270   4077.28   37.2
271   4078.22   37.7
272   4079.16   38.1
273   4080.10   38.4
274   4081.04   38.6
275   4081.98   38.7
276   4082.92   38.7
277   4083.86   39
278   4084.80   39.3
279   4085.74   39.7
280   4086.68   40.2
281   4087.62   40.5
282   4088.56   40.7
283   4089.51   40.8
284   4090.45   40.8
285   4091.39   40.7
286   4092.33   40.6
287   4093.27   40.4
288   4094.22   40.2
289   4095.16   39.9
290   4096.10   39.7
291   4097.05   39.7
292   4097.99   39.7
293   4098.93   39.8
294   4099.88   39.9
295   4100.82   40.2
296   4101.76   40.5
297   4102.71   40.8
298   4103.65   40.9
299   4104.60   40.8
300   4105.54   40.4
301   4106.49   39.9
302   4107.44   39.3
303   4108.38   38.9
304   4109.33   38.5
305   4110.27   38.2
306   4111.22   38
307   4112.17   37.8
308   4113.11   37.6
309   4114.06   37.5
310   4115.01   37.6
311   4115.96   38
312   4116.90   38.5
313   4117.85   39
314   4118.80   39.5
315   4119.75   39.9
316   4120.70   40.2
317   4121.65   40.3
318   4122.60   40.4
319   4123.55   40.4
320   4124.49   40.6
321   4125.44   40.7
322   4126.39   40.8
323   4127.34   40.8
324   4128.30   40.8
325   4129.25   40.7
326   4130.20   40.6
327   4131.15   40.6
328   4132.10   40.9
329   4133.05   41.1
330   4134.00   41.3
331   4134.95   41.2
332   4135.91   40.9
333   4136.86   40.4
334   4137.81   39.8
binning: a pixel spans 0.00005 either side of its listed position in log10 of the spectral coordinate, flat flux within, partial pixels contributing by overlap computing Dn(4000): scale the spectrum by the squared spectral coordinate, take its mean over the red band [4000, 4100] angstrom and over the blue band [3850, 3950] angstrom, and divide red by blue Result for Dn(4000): 1.92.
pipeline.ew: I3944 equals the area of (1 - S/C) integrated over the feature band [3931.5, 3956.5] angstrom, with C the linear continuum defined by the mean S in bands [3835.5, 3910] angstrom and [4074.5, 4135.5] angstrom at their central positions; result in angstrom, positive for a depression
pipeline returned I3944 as 6.1 angstrom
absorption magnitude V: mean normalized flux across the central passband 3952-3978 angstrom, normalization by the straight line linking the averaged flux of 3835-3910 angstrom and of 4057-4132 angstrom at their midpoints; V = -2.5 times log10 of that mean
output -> 0.29 mag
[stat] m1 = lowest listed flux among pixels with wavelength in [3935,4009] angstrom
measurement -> 15.1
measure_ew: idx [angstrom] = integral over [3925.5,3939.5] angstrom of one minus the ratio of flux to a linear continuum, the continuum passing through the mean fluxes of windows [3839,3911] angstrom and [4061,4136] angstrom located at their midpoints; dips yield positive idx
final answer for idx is 5.3 angstrom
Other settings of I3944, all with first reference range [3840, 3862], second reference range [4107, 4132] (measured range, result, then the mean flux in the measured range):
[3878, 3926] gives -3.4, 24.8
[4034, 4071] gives -4.6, 38.7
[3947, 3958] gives 0.2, 26.4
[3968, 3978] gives 3.3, 19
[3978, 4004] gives -2.7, 32.9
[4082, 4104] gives -1.5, 40.1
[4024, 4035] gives -2.6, 40.6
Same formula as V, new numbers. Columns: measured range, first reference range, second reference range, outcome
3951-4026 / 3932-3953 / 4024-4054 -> -0.07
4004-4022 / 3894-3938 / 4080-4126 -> -0.22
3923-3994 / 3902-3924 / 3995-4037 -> 0.40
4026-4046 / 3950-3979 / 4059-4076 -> -0.18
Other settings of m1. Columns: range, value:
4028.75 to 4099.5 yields 36.9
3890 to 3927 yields 20.2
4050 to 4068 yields 37.2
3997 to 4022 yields 36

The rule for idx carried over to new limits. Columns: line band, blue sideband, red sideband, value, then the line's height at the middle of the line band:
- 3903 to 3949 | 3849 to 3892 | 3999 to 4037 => 8.4 angstrom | 27.8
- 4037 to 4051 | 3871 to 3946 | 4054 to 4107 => -1.4 angstrom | 35.6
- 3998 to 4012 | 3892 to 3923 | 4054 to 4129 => -2.2 angstrom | 33.2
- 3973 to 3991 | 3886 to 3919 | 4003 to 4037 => 4.2 angstrom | 35.2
